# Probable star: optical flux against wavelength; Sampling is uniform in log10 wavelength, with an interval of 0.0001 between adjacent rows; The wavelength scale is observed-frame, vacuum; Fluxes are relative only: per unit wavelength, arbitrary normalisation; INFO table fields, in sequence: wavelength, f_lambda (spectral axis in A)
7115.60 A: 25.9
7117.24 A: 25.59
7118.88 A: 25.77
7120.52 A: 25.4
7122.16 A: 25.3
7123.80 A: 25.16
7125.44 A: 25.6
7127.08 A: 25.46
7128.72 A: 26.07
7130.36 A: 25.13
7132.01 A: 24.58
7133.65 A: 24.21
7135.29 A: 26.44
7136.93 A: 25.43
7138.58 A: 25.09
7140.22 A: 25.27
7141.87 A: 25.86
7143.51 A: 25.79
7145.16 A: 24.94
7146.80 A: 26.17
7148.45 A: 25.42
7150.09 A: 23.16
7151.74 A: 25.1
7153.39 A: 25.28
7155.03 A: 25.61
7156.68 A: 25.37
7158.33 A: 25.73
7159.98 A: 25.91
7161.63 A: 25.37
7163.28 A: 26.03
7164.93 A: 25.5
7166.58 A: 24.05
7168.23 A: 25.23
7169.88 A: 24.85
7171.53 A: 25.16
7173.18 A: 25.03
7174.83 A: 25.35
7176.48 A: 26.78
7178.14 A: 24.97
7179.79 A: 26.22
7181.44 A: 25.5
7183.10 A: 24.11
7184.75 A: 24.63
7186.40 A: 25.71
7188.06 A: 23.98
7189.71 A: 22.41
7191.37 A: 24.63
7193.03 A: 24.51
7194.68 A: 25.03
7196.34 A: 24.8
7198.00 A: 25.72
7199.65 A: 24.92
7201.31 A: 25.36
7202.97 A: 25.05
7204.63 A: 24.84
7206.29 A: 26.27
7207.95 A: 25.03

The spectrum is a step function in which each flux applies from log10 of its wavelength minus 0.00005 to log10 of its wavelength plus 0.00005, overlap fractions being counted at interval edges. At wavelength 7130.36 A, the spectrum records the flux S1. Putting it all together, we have 25.13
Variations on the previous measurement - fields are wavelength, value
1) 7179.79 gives 26.22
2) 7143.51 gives 25.79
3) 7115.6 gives 25.9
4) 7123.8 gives 25.16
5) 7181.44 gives 25.5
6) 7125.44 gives 25.6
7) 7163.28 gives 26.03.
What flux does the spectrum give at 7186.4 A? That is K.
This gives 25.71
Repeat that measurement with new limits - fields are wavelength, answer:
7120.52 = 25.4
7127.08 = 25.46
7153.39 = 25.28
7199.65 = 24.92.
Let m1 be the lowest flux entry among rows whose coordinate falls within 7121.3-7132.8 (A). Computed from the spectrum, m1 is 24.58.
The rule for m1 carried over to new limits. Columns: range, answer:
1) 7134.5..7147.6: 24.94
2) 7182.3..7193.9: 22.41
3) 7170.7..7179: 24.97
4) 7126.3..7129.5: 25.46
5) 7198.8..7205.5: 24.84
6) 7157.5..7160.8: 25.73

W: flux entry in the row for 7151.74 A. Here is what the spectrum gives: 25.1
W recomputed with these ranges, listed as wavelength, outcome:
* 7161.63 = 25.37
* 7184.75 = 24.63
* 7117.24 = 25.59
